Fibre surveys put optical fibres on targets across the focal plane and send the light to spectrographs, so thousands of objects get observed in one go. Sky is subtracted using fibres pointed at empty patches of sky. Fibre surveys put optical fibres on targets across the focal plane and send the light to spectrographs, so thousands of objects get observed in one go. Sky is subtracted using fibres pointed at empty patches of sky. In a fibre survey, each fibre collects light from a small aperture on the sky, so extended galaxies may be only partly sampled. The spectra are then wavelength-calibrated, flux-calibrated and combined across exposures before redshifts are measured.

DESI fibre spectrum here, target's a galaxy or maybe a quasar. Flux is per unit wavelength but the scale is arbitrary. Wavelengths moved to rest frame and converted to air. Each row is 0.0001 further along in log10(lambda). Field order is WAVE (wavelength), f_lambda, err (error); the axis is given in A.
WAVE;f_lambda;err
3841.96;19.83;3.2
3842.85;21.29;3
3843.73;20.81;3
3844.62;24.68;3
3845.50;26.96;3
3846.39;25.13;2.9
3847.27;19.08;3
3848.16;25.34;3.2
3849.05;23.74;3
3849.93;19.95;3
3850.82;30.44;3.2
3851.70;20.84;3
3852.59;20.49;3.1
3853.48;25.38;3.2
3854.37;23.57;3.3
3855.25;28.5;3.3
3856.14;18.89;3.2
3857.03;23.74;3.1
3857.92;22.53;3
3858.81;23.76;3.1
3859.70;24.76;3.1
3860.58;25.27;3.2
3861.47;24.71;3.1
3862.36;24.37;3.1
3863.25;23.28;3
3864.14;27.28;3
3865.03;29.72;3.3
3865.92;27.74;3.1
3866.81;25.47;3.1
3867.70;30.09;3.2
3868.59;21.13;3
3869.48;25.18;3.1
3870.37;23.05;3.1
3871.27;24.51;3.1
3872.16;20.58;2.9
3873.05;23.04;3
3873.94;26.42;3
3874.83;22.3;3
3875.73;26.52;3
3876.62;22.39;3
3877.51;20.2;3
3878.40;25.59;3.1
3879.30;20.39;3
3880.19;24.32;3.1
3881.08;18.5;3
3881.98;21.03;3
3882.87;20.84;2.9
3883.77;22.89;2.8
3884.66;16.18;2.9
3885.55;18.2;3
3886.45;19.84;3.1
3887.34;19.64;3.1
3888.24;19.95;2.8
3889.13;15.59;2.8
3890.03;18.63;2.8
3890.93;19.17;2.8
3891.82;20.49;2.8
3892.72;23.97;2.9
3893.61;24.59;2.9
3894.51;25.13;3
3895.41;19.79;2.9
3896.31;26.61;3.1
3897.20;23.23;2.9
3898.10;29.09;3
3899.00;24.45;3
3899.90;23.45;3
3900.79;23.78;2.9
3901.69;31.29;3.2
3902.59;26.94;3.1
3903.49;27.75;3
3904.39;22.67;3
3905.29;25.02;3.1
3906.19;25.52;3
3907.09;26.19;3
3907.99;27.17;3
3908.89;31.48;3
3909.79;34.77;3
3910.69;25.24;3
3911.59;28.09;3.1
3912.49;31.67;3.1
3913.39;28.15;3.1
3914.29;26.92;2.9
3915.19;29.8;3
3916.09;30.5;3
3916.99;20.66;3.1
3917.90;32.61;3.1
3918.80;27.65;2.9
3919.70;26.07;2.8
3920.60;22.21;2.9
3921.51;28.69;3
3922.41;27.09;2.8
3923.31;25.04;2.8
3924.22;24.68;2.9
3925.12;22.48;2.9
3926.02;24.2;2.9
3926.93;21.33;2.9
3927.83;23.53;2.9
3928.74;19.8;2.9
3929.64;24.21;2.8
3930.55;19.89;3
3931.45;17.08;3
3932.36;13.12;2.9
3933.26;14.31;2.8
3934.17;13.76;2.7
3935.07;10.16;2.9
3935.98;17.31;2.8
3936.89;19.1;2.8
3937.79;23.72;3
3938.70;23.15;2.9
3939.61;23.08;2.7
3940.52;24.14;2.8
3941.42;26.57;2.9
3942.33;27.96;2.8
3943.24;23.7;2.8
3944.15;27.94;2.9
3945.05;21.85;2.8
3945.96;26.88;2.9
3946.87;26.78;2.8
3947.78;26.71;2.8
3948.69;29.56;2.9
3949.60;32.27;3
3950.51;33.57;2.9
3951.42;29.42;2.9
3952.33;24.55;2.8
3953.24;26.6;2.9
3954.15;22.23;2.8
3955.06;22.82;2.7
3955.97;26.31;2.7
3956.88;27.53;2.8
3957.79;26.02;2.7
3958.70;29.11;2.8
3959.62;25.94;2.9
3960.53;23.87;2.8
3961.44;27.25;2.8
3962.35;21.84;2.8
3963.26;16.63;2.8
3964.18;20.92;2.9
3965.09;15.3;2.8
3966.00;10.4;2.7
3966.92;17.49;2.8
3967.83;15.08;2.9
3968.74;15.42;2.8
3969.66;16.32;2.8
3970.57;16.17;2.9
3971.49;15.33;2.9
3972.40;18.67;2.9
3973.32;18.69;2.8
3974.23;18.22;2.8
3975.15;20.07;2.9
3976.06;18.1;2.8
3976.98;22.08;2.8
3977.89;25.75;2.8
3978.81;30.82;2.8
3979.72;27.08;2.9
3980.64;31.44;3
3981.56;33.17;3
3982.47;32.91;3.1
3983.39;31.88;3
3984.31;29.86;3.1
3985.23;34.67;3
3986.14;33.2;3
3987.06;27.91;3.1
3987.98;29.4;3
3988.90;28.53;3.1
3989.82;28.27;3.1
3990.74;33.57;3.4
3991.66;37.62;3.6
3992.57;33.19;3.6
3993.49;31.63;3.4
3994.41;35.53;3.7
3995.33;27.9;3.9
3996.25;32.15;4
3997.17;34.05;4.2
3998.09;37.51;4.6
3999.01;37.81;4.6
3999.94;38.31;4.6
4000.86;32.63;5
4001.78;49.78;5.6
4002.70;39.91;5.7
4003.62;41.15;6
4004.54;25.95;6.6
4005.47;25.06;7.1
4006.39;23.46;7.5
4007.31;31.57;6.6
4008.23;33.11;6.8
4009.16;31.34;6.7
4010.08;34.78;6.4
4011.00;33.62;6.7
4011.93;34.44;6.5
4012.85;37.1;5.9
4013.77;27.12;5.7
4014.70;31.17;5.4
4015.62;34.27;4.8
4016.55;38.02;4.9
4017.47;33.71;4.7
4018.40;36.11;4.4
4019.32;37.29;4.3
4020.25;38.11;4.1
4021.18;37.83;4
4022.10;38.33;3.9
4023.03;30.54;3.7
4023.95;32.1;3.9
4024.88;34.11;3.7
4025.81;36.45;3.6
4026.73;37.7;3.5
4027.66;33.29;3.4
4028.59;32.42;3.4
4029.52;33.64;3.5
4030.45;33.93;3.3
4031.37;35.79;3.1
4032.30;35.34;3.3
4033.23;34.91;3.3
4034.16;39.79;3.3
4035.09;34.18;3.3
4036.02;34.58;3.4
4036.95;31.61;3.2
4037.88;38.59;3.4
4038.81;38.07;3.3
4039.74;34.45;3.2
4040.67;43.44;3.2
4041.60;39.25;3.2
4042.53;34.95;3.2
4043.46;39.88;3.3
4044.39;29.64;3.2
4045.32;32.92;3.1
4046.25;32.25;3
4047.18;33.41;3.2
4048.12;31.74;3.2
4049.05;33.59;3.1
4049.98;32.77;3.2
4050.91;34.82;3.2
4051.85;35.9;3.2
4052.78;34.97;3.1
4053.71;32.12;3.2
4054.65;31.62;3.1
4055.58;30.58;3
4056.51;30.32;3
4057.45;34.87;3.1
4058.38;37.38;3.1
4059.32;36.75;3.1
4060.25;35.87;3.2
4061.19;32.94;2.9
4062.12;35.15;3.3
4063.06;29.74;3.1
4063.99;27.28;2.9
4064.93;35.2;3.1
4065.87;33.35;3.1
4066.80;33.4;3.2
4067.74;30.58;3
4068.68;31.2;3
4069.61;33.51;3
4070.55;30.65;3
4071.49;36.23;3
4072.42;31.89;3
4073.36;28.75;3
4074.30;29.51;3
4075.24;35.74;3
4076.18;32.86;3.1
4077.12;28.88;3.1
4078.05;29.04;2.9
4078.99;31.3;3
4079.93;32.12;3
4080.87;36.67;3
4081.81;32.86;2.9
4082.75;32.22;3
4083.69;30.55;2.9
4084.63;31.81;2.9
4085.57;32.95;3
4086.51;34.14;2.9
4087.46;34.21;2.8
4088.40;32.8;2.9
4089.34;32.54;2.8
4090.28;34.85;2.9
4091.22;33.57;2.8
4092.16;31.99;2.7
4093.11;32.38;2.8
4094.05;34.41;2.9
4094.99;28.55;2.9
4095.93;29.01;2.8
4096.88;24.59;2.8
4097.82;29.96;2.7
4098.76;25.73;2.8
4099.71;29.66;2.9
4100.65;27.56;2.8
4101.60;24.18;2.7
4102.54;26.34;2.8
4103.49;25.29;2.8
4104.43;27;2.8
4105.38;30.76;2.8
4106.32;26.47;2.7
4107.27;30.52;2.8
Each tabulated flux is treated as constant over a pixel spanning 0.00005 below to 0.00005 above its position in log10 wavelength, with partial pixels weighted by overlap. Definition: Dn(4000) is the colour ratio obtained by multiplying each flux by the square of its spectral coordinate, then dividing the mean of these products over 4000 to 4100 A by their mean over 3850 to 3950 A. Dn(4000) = 1.51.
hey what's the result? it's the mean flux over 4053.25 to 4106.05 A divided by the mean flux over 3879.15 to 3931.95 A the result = 1.30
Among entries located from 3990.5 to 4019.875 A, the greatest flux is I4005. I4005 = 49.78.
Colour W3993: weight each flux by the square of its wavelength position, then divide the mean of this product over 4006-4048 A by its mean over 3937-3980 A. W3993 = 1.6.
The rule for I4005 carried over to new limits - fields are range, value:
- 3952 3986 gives 34.67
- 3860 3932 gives 34.77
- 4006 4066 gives 43.44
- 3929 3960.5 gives 33.57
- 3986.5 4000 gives 38.31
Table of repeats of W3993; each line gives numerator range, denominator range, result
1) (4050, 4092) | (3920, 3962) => 1.47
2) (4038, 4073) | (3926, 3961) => 1.52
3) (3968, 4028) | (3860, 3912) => 1.37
